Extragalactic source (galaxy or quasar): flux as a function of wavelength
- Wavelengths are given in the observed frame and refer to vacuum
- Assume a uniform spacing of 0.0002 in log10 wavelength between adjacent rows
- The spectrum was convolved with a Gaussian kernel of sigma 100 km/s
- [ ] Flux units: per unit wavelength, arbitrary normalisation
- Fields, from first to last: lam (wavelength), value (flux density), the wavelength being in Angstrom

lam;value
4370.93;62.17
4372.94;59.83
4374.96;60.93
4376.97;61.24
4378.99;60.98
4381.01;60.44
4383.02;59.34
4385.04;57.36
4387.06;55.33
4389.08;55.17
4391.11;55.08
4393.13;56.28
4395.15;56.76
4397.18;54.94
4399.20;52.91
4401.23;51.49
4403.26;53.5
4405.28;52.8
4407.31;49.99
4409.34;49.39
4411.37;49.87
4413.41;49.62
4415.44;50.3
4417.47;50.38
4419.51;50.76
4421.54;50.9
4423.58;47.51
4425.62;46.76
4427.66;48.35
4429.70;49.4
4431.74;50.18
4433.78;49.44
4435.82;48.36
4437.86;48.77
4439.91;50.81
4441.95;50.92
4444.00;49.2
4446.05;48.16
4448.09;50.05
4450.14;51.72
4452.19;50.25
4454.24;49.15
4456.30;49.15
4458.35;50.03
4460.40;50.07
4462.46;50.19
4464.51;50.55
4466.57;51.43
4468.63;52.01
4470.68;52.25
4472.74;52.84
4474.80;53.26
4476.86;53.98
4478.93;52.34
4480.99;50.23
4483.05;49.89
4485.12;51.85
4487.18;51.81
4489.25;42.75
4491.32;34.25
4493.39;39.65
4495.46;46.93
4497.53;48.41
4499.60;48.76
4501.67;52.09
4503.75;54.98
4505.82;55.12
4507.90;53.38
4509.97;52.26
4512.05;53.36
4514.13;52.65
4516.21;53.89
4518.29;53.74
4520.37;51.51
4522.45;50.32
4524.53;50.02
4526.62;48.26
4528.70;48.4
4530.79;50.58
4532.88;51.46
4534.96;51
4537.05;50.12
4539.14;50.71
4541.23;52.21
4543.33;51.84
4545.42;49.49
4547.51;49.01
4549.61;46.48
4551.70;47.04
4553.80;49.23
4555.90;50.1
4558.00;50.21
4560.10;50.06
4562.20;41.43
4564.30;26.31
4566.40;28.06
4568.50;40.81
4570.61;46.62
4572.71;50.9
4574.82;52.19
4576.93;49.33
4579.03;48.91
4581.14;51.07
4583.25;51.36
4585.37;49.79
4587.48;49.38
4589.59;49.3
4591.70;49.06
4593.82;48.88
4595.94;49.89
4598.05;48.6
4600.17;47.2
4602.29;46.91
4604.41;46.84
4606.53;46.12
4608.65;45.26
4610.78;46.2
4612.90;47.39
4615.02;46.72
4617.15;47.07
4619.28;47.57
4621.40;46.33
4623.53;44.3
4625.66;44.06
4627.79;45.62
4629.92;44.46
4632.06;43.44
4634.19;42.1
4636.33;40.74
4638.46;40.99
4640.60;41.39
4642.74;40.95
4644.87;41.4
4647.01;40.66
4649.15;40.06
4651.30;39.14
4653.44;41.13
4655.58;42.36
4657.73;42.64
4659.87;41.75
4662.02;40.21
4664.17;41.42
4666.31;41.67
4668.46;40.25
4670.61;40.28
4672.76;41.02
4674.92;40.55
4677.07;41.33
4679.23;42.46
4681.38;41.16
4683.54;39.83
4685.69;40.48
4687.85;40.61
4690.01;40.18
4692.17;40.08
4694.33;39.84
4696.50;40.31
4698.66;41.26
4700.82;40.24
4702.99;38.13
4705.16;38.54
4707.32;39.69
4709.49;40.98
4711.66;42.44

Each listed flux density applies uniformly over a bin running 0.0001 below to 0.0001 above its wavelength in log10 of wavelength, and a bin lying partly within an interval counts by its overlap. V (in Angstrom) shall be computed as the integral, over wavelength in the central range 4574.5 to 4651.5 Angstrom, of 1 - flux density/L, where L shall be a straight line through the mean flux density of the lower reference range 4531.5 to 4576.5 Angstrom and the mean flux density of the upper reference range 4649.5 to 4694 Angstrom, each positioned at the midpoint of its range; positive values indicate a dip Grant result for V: -3.5 Angstrom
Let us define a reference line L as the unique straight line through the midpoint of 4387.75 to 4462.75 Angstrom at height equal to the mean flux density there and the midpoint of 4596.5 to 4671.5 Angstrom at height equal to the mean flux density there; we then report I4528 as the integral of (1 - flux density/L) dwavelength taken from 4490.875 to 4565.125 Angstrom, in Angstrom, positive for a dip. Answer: -3.11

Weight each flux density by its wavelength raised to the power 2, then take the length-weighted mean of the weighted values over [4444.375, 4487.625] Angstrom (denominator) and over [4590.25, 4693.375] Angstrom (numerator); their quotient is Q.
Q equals 0.92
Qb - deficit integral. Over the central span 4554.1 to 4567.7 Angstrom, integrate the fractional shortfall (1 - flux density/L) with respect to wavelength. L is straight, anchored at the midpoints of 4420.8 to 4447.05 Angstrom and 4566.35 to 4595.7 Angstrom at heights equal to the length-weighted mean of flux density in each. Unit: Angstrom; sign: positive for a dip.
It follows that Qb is 1.95 Angstrom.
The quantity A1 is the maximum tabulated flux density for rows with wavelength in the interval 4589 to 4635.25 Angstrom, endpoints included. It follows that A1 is 49.89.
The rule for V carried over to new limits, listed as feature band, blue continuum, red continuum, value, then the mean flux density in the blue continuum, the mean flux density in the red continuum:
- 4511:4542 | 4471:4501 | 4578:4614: -1.8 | 48.5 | 48.4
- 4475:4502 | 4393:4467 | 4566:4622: 0.8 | 50.5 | 47.6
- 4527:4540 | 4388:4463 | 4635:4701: -1.1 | 50.8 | 40.9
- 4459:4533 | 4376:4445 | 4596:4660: -1.9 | 52.5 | 44.1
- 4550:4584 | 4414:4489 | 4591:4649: 0.6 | 50.3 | 45.1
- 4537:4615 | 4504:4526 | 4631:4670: 0.1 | 52.6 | 41.2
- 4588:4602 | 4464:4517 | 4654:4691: -1.1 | 50.4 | 41.1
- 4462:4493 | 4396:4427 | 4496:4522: 1.2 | 50.7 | 52.4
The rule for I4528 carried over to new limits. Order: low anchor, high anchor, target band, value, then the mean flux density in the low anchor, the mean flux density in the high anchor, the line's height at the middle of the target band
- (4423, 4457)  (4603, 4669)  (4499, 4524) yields -3.0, 49.3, 43.3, 47.1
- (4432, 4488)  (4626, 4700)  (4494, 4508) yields -0.6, 50.7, 41.3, 48.8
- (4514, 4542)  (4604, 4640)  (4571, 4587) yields -0.9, 51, 44.9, 47.7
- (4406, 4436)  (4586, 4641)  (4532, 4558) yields -1.4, 49.5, 46.1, 47.3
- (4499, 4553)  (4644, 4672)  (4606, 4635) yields -1.1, 51.1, 41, 43.9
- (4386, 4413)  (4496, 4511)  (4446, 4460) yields 0.7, 53.3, 52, 52.6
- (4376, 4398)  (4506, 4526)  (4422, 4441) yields 2.3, 57.5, 52.4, 55.8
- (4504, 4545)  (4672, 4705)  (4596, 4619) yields -0.5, 51.7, 40.4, 46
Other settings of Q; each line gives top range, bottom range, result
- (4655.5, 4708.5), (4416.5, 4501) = 0.91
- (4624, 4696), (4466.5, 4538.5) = 0.88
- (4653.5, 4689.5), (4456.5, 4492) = 0.89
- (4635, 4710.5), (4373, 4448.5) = 0.87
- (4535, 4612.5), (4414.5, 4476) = 1.00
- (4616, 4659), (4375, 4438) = 0.90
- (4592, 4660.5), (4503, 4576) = 0.94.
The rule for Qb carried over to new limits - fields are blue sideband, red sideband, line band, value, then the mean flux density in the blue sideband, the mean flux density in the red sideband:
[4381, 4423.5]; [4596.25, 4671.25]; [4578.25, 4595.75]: -1.6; 53.2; 43.6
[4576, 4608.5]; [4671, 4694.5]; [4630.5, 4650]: 1.4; 48.7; 40.7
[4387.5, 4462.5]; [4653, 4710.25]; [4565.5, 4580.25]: -0.2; 50.8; 40.7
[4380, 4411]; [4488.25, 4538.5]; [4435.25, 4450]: 0.9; 54.6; 49.8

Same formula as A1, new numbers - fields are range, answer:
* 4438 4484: 53.98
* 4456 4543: 55.12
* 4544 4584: 52.19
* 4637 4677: 42.64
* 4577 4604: 51.36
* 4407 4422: 50.9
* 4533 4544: 52.21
